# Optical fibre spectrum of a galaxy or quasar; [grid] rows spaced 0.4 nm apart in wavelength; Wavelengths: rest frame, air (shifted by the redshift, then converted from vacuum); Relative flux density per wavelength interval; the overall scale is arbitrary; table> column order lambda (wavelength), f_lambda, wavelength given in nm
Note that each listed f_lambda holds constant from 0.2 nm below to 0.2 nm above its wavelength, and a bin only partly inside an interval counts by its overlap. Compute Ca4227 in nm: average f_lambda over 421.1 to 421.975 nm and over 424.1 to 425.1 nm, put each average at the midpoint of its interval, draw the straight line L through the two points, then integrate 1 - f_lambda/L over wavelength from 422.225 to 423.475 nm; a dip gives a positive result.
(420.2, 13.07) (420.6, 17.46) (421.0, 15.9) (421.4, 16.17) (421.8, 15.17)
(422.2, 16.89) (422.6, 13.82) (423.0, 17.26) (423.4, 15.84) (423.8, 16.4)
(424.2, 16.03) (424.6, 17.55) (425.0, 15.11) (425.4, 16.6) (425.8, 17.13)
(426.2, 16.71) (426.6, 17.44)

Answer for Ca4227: 0.02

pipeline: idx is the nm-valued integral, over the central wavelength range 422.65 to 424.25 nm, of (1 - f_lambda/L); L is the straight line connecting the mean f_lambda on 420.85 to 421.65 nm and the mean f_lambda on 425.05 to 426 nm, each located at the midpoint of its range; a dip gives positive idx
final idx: 0.01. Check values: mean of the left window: 16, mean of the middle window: 16.2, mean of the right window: 16.6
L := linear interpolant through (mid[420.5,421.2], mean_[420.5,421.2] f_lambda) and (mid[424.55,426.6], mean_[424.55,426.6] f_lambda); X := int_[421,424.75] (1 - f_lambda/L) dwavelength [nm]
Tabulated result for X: 0.113 nm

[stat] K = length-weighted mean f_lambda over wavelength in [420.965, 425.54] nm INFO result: 16.1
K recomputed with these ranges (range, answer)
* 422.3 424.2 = 15.9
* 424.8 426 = 16.3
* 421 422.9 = 15.6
